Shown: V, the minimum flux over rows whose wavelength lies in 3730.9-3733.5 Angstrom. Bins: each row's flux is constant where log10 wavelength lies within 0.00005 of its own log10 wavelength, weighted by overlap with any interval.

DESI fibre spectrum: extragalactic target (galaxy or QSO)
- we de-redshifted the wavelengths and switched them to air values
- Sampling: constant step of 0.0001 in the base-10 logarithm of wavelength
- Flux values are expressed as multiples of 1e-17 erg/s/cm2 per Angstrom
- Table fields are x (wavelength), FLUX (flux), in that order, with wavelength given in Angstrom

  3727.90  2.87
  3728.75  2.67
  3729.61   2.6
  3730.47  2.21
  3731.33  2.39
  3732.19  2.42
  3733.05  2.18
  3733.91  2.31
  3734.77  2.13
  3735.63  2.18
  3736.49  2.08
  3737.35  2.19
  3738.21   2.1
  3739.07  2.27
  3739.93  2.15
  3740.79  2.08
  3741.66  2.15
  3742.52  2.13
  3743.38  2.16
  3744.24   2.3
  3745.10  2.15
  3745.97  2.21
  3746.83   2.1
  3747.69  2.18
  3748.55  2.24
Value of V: 2.18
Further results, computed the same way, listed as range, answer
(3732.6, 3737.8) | 2.08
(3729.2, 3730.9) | 2.21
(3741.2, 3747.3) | 2.1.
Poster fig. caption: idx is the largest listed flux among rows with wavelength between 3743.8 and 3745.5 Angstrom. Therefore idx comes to 2.3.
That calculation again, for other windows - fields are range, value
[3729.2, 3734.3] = 2.6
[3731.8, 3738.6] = 2.42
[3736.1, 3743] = 2.27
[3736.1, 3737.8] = 2.19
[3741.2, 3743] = 2.15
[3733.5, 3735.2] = 2.31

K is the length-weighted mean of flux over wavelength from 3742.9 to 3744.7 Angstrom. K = 2.23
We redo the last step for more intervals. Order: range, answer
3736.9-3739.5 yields 2.19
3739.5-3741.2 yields 2.12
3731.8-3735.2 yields 2.26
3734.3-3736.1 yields 2.16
